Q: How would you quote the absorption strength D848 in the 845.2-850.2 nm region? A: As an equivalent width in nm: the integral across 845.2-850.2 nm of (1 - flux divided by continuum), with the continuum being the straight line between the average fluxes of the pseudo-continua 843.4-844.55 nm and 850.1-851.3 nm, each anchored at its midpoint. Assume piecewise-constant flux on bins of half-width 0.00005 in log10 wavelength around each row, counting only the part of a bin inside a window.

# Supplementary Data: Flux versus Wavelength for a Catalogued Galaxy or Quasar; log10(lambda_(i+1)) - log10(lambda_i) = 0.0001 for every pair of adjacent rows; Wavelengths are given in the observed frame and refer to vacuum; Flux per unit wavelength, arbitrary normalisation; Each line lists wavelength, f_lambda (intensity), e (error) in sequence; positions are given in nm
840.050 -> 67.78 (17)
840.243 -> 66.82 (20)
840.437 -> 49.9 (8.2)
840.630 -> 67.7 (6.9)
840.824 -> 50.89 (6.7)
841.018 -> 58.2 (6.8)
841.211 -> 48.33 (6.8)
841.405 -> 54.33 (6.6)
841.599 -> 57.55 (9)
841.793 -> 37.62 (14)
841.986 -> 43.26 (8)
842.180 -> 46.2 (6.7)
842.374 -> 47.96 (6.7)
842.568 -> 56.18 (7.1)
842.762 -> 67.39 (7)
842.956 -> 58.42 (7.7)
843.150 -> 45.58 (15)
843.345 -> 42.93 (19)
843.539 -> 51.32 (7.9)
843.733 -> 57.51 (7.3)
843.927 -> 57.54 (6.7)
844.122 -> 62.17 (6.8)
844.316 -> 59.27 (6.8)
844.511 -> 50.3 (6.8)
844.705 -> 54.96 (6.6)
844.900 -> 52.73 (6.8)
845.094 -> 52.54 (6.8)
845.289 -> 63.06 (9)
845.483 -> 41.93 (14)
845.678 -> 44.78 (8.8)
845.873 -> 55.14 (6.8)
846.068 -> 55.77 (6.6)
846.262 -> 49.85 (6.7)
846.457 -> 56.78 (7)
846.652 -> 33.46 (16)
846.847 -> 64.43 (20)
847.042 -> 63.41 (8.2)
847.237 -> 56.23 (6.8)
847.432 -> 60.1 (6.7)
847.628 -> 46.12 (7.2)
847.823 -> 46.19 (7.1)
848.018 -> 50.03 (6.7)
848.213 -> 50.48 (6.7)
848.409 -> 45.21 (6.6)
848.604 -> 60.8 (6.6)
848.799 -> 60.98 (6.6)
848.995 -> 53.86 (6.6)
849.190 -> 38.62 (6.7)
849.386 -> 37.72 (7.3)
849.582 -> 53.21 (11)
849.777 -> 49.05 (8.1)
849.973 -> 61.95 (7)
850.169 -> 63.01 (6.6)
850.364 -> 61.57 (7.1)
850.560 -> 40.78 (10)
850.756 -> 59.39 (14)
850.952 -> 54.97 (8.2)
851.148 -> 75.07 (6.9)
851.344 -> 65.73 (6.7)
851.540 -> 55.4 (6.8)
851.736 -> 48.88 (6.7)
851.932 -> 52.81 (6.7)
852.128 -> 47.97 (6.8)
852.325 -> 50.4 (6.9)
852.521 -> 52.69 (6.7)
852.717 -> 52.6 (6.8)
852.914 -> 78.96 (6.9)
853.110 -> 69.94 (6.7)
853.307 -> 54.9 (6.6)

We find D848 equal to 0.49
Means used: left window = 56.2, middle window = 52.2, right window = 59.4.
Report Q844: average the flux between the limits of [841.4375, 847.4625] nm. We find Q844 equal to 53.1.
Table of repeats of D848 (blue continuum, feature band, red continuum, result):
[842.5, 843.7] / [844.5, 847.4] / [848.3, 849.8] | -0.074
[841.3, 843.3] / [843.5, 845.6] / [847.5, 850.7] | -0.147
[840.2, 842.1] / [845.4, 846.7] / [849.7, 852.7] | 0.133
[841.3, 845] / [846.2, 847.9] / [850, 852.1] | 0.063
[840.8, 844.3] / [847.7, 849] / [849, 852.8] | 0.028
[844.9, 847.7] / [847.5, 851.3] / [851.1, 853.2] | 0.191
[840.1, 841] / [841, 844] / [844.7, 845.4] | 0.311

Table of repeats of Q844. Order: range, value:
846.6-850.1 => 52.1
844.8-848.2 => 52.5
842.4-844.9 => 55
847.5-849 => 51.7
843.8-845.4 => 56.5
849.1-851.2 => 53.7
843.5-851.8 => 54.1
